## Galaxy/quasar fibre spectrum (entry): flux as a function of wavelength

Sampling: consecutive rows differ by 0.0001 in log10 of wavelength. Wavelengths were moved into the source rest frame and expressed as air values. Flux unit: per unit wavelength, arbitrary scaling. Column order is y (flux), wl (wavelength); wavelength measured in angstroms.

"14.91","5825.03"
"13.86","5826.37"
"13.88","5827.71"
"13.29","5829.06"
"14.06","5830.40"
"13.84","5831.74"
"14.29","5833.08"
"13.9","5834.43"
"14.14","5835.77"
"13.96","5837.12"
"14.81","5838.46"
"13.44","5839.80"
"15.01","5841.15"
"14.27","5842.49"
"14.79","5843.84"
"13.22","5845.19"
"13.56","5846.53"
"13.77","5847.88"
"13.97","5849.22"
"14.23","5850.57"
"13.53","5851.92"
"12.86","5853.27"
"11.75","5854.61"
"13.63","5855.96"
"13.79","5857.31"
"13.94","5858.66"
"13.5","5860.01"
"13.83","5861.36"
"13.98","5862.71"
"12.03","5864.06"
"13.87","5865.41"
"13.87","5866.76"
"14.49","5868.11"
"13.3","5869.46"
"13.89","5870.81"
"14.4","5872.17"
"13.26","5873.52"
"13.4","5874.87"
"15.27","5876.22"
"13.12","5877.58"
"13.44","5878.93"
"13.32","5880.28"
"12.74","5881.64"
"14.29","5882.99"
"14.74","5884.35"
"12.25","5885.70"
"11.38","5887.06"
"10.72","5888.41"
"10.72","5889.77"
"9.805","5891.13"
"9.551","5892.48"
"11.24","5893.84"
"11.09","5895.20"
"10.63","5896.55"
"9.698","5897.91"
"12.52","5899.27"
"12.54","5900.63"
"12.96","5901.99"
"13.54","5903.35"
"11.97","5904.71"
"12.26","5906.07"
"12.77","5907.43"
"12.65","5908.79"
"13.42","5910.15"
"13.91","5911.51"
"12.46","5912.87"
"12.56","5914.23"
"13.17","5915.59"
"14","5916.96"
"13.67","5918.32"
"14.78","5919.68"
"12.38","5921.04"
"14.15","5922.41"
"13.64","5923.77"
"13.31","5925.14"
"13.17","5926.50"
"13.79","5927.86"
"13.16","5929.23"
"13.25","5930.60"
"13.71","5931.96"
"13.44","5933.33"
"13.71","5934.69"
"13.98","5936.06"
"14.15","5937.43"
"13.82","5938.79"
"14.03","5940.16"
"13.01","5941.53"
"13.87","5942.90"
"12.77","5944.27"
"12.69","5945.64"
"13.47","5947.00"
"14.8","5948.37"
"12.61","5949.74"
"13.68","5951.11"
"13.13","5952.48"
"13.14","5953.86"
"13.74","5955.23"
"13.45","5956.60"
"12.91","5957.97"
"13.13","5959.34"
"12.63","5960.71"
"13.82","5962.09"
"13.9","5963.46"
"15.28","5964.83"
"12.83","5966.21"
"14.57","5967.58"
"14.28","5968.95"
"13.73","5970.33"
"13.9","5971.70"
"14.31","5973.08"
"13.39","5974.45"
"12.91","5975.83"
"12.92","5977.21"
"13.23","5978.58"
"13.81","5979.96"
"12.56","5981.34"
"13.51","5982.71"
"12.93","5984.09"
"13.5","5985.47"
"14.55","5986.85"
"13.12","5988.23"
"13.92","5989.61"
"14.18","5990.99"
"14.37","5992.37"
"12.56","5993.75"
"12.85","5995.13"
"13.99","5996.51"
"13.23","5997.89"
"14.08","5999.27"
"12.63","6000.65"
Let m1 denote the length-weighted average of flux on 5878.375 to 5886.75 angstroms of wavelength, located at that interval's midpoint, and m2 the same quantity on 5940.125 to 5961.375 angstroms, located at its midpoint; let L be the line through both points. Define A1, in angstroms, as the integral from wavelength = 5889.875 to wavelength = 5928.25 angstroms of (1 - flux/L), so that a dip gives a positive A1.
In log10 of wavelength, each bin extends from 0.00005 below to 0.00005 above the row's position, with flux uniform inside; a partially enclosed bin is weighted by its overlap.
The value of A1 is 2.3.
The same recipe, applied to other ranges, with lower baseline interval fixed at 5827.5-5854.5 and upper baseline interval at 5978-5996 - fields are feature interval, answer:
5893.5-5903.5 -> 1.47 angstroms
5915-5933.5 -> 0.14 angstroms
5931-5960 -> 0.23 angstroms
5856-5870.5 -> 0.17 angstroms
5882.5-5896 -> 2.18 angstroms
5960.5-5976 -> -0.39 angstroms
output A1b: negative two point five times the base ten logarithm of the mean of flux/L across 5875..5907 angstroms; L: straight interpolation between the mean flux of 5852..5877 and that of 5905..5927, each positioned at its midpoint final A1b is 0.11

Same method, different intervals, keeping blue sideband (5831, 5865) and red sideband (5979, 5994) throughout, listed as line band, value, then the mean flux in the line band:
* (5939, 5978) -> 0.005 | 13.5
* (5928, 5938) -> 0.001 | 13.6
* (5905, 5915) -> 0.068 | 12.8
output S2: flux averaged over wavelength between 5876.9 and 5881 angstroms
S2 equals 13.3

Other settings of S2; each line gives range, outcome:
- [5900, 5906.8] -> 12.7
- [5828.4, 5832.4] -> 13.7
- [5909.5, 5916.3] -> 13.1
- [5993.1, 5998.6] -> 13.2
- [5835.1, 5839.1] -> 14.3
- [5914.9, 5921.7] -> 13.6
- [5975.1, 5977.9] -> 12.9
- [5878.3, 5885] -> 13.7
